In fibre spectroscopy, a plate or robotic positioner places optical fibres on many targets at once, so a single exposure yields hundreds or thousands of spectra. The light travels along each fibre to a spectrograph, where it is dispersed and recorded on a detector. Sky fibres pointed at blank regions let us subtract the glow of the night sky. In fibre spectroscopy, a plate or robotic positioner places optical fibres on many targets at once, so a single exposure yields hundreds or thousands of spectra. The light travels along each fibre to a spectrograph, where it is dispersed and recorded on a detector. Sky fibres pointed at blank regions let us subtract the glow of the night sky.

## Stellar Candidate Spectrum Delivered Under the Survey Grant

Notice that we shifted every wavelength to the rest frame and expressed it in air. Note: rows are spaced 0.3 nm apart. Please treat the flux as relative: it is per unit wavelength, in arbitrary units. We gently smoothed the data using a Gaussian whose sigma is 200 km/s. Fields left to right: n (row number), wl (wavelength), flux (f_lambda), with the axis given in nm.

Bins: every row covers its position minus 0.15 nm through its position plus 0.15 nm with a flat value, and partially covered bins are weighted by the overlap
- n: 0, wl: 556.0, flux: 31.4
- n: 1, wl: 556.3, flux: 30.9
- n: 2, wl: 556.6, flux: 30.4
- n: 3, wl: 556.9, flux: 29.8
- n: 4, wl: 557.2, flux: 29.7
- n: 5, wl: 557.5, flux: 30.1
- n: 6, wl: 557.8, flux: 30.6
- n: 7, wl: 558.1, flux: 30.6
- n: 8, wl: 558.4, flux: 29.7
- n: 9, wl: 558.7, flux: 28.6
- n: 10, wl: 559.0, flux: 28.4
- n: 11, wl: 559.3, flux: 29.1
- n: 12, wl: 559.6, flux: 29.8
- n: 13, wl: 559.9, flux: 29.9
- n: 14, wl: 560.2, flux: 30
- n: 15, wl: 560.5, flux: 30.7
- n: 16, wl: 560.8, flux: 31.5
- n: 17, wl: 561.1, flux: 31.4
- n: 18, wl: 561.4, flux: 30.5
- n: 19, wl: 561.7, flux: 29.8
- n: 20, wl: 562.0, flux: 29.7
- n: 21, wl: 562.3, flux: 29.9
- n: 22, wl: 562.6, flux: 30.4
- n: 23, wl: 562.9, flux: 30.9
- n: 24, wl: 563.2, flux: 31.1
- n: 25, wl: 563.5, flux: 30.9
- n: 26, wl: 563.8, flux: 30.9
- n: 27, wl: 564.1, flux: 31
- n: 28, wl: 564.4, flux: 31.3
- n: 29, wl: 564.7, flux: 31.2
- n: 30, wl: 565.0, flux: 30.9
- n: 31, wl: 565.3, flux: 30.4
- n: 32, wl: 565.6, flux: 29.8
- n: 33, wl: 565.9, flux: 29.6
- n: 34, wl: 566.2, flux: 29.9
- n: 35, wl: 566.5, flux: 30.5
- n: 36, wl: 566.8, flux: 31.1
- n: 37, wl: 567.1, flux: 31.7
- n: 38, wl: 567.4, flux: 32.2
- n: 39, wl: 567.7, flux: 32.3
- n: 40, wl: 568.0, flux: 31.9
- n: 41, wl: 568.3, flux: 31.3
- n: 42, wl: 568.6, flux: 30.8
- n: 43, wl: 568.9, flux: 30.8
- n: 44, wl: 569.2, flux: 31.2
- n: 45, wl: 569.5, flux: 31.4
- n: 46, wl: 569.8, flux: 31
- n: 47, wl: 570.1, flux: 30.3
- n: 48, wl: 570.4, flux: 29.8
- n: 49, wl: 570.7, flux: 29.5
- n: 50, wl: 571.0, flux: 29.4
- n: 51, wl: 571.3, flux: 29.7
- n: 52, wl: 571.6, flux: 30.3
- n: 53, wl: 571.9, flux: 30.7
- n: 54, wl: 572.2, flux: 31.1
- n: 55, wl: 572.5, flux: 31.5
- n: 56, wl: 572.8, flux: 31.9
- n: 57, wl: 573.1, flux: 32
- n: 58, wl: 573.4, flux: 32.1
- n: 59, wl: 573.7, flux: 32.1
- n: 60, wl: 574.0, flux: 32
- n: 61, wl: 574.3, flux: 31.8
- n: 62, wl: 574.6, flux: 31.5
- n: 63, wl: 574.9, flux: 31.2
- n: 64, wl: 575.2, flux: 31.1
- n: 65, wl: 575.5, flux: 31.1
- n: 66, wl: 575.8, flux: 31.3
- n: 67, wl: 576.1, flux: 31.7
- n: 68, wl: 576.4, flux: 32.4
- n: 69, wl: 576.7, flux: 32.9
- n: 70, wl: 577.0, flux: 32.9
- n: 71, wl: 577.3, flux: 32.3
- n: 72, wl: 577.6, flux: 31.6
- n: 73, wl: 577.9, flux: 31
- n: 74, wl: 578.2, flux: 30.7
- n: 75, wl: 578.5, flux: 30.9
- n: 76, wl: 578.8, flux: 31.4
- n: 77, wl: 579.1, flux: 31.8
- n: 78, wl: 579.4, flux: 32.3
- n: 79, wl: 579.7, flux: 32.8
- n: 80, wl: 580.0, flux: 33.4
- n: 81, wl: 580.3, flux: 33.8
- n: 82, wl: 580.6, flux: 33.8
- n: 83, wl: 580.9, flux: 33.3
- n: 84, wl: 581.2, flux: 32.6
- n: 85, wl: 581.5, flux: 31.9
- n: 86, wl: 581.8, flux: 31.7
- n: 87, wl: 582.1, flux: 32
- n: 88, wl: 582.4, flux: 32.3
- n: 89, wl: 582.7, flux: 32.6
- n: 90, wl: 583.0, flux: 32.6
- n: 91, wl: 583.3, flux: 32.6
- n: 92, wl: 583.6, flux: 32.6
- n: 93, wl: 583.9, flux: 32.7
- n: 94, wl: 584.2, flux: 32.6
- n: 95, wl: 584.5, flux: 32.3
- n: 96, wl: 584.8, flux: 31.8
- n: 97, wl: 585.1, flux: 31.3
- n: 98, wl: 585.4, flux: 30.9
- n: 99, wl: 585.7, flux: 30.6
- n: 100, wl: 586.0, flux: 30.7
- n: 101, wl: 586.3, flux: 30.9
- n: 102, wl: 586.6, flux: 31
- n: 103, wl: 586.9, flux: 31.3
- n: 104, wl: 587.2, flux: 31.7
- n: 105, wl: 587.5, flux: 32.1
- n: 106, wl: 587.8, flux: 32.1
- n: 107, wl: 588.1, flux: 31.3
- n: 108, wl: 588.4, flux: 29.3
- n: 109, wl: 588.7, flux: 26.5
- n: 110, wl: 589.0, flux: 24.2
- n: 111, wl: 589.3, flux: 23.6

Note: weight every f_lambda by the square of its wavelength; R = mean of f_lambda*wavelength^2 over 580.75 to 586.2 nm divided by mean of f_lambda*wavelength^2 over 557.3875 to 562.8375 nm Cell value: 1.16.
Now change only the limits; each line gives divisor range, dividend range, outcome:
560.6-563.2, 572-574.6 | 1.08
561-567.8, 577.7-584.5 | 1.11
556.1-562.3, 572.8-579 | 1.12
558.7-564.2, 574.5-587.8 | 1.13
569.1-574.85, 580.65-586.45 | 1.07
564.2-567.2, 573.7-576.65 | 1.07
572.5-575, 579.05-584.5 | 1.05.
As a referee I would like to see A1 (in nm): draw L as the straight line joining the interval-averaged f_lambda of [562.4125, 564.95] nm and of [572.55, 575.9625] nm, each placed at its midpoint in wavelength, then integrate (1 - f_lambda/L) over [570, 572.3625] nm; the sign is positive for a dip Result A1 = 0.10 nm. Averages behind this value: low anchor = 30.9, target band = 30.1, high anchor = 31.6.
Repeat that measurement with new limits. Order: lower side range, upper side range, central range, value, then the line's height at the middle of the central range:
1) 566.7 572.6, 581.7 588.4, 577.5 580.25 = -0.04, 31.4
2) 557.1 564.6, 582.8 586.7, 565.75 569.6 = -0.05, 30.7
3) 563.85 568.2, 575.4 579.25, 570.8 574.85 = 0.03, 31.4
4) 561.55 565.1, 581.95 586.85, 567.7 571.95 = 0.05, 31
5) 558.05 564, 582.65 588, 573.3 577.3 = -0.10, 31.1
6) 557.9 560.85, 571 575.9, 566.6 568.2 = -0.06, 30.6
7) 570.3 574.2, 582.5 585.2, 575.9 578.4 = -0.03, 31.6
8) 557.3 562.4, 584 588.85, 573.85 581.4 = -0.33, 30.7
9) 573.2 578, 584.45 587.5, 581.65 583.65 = -0.06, 31.4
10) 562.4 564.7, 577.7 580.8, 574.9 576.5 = 0.02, 31.9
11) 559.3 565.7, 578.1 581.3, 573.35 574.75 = 0.00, 31.8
